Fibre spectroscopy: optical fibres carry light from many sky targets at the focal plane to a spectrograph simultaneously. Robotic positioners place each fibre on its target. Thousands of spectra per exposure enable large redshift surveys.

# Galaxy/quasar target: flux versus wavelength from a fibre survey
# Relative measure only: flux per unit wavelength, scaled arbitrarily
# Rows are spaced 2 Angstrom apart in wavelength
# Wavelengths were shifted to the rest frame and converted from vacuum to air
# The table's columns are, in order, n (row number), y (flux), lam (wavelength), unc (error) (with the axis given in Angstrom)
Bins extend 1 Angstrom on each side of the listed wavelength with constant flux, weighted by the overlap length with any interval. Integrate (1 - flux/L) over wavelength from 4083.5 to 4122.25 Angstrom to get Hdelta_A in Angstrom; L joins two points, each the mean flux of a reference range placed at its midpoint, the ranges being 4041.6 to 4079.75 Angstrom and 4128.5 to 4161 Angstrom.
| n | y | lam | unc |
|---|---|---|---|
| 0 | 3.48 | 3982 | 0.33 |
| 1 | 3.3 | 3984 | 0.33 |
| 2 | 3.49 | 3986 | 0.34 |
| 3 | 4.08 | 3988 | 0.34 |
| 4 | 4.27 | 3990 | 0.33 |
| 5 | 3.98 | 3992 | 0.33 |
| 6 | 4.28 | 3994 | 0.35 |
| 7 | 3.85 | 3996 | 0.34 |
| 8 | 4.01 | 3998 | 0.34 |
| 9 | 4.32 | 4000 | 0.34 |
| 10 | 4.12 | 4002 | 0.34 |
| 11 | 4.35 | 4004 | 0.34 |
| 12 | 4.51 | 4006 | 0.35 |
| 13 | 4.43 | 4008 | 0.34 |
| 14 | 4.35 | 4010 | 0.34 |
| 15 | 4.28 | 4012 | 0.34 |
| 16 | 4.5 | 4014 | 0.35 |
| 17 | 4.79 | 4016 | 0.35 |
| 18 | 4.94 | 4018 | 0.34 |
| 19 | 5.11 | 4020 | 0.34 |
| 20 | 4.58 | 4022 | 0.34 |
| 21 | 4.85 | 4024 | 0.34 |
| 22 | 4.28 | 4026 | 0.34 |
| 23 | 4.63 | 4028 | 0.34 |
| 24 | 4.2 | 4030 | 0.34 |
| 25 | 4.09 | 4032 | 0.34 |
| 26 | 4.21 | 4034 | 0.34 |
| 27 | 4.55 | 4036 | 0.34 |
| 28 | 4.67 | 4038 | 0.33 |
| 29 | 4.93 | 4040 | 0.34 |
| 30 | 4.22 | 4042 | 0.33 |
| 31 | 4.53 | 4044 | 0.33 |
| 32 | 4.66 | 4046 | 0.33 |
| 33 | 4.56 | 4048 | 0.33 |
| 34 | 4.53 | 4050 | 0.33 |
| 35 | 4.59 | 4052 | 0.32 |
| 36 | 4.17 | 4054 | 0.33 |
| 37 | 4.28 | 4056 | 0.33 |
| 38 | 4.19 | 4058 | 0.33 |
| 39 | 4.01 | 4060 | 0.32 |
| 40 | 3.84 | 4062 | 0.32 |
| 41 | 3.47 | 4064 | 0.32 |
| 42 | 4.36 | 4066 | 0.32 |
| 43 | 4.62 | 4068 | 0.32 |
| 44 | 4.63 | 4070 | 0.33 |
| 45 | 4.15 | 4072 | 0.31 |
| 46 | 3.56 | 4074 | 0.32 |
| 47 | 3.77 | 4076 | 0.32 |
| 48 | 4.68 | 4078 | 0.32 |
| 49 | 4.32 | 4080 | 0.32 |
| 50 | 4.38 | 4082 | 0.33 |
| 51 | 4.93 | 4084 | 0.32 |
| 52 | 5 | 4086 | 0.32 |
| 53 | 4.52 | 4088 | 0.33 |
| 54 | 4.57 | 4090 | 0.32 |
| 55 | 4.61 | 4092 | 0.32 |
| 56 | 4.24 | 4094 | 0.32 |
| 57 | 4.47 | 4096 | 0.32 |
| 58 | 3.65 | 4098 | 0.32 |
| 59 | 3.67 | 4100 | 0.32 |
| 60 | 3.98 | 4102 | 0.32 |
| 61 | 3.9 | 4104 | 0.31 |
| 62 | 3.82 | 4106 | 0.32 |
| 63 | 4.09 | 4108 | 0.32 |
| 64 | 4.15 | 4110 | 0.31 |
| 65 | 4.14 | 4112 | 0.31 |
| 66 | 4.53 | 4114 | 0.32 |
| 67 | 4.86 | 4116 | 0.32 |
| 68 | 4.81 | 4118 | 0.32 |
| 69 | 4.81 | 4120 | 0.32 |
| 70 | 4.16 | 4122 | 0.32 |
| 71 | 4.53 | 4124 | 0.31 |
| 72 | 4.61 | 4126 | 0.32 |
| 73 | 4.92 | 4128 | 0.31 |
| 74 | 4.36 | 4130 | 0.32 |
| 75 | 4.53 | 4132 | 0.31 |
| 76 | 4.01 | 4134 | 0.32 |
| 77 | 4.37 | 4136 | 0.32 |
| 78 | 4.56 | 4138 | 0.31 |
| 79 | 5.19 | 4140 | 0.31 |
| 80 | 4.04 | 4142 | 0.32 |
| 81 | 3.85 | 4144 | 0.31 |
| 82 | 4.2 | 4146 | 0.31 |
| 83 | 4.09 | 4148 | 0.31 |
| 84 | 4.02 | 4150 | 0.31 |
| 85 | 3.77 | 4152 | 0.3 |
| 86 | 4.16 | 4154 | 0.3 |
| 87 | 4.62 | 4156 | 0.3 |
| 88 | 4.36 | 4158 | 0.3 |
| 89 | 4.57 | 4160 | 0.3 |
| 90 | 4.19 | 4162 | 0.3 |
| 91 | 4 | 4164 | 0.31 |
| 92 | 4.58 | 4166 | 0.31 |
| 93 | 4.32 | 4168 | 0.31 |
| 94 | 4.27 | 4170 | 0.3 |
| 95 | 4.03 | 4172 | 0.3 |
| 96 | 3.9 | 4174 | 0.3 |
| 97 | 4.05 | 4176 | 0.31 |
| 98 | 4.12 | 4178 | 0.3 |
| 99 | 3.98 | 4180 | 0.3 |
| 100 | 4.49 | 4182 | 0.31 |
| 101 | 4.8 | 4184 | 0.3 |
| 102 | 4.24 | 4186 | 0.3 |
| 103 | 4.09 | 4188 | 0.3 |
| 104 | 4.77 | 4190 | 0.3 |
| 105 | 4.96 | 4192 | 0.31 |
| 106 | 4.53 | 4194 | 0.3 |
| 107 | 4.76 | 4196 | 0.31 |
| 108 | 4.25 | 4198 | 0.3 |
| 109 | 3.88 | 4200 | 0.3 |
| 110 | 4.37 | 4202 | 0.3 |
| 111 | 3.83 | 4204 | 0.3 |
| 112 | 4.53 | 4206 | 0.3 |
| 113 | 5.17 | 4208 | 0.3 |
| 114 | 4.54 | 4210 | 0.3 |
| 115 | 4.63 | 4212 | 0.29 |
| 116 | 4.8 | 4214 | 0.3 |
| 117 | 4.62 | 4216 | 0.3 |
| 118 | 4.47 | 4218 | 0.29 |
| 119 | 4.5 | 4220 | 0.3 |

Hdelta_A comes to -0.56 Angstrom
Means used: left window 4.26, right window 4.3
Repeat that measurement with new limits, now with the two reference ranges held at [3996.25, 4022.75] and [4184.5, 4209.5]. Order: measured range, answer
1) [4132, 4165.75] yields 1.5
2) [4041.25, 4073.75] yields 1.3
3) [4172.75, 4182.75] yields 0.8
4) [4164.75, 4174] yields 0.4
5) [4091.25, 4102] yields 0.9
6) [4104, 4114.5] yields 0.8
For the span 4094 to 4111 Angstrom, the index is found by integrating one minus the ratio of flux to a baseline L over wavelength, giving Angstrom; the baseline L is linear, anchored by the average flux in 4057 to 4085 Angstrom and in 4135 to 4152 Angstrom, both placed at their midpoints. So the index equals 1.0 Angstrom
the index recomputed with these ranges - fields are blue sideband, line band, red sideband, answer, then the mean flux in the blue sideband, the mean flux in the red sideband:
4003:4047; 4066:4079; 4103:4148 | 0.6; 4.53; 4.38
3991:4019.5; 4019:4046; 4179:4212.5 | -1.0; 4.35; 4.46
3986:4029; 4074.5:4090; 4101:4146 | -0.4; 4.38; 4.37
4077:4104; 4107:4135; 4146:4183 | -1.1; 4.37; 4.2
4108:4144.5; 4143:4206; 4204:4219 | 4.0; 4.47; 4.62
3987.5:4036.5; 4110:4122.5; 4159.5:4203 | -0.5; 4.38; 4.32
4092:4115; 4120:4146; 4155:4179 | -1.7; 4.08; 4.25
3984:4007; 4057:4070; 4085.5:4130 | 0.4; 4.08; 4.36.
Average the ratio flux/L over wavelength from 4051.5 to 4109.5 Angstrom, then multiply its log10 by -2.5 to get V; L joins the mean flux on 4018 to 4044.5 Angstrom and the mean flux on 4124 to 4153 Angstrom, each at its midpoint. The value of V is 0.06 mag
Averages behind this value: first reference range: 4.54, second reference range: 4.33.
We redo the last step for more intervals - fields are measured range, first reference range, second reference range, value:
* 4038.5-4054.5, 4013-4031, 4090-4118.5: 0.00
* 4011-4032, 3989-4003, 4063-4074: -0.11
